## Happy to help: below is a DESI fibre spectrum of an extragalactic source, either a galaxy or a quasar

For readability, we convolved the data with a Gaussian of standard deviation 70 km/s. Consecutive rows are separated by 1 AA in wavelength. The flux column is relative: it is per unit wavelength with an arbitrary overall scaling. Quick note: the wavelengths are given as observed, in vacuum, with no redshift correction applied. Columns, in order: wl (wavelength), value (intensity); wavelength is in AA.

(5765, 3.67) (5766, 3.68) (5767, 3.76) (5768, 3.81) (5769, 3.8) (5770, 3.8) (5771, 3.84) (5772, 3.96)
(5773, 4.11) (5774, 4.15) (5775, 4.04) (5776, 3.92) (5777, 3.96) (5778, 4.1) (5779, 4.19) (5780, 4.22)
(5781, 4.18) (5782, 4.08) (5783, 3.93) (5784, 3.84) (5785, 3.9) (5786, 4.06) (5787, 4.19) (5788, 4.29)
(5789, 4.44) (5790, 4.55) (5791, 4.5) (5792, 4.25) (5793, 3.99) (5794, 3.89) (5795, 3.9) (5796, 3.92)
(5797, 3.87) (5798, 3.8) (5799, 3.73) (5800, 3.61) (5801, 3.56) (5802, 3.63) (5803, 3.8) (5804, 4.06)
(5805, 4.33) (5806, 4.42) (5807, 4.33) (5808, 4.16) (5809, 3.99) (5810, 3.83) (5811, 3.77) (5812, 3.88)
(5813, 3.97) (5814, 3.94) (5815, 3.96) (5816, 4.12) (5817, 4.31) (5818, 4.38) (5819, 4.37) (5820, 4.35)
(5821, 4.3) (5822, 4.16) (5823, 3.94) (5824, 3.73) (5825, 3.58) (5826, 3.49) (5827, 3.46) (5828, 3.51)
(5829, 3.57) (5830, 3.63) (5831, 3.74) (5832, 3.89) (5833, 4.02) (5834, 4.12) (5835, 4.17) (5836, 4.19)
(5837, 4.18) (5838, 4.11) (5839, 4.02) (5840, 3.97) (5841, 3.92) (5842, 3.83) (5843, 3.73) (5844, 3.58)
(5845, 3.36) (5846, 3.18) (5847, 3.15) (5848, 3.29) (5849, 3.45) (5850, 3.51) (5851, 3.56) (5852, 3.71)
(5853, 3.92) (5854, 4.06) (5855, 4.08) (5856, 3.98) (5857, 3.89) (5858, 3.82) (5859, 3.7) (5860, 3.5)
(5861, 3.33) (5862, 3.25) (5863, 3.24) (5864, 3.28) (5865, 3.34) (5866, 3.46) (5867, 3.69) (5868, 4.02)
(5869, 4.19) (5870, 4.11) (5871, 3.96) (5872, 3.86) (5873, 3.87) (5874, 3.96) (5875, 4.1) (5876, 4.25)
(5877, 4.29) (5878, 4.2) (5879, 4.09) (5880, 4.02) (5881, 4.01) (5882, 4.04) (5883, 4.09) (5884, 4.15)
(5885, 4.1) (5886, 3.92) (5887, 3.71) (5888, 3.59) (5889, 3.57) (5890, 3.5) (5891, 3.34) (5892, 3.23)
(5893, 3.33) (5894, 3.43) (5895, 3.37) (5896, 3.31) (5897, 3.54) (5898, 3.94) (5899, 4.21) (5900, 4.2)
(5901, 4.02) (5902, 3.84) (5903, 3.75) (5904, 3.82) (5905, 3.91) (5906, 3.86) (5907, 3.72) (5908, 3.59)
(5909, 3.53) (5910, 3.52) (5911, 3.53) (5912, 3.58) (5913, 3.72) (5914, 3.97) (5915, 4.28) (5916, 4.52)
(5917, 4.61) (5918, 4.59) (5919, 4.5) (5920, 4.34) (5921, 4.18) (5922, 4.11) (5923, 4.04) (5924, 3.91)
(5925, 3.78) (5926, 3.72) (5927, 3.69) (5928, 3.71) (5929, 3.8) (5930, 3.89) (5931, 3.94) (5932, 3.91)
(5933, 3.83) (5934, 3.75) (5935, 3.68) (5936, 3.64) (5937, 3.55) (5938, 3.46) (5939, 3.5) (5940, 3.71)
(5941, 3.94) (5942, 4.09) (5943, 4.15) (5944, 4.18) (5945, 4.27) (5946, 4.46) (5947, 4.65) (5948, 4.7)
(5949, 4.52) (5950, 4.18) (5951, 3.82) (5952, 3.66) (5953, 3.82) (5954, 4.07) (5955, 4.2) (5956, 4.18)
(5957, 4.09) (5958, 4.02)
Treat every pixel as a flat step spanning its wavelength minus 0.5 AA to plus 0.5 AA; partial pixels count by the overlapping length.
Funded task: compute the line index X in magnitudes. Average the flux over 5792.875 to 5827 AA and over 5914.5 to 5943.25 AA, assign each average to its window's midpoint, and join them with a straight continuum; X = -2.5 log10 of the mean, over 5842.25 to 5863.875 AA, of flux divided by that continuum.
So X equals 0.11 mag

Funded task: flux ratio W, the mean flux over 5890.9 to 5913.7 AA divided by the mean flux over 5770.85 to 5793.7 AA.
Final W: 0.89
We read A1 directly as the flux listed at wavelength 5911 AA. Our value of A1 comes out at 3.53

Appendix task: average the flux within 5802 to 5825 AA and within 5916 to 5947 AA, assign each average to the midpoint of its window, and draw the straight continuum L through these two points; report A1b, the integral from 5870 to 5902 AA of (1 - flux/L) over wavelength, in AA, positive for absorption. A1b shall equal 1.4 AA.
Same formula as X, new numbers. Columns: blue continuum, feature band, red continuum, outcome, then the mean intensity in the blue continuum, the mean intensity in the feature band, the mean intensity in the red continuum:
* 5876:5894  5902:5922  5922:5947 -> -0.03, 3.83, 3.97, 3.88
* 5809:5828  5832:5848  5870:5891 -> 0.04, 3.96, 3.82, 3.95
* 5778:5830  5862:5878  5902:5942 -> 0.03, 4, 3.83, 3.88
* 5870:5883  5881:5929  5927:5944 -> 0.02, 4.06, 3.85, 3.79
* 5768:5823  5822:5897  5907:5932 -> 0.07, 4.05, 3.75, 3.95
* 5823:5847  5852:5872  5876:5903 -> 0.02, 3.77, 3.73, 3.82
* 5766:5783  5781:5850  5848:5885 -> 0.00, 3.98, 3.93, 3.83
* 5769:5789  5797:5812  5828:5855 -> 0.00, 4.04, 3.93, 3.77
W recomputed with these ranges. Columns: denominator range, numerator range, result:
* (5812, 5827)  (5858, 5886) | 0.96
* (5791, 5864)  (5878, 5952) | 1.01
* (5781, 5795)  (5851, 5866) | 0.88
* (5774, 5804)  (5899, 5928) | 0.99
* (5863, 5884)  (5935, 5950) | 1.03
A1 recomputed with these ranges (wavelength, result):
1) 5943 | 4.15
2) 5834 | 4.12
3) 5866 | 3.46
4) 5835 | 4.17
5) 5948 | 4.7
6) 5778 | 4.1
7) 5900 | 4.2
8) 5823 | 3.94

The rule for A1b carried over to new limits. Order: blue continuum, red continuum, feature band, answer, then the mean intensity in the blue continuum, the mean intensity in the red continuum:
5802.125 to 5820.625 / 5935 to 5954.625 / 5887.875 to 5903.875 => 1.6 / 4.1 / 4.01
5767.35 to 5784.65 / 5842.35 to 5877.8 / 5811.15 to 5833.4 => -0.5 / 3.99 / 3.71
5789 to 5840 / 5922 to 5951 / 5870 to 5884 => -0.3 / 3.98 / 3.95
